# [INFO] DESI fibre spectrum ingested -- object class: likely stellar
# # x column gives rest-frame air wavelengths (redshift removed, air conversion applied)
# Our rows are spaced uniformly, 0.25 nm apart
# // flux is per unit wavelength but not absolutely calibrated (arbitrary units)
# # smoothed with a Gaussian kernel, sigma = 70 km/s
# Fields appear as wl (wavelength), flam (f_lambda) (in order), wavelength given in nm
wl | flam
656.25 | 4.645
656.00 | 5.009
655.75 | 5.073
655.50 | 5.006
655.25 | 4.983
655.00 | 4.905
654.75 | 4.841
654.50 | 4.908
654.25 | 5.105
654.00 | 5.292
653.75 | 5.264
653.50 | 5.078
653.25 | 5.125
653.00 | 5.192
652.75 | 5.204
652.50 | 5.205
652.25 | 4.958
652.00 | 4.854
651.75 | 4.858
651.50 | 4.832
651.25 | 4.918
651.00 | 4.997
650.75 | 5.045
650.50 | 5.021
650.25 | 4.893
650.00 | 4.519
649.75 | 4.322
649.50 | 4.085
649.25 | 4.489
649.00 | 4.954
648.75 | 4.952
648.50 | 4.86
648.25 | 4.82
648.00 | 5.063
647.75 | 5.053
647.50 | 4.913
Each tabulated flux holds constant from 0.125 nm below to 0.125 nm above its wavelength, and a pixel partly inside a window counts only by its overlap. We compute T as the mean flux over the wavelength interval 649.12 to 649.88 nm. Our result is 4.3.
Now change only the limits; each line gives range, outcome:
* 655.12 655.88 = 5.02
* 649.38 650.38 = 4.46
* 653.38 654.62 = 5.13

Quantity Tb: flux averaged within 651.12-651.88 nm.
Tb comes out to 4.87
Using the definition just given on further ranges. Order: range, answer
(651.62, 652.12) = 4.86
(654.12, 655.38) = 4.95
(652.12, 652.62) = 5.08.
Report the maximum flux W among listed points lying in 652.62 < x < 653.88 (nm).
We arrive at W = 5.264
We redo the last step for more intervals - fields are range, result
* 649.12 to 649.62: 4.489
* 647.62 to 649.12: 5.063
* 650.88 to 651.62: 4.997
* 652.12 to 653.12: 5.205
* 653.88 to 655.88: 5.292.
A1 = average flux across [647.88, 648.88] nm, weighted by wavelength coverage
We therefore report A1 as 4.92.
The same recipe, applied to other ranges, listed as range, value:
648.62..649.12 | 4.95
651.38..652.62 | 4.94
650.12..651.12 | 4.99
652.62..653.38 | 5.17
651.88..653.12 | 5.08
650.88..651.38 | 4.96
